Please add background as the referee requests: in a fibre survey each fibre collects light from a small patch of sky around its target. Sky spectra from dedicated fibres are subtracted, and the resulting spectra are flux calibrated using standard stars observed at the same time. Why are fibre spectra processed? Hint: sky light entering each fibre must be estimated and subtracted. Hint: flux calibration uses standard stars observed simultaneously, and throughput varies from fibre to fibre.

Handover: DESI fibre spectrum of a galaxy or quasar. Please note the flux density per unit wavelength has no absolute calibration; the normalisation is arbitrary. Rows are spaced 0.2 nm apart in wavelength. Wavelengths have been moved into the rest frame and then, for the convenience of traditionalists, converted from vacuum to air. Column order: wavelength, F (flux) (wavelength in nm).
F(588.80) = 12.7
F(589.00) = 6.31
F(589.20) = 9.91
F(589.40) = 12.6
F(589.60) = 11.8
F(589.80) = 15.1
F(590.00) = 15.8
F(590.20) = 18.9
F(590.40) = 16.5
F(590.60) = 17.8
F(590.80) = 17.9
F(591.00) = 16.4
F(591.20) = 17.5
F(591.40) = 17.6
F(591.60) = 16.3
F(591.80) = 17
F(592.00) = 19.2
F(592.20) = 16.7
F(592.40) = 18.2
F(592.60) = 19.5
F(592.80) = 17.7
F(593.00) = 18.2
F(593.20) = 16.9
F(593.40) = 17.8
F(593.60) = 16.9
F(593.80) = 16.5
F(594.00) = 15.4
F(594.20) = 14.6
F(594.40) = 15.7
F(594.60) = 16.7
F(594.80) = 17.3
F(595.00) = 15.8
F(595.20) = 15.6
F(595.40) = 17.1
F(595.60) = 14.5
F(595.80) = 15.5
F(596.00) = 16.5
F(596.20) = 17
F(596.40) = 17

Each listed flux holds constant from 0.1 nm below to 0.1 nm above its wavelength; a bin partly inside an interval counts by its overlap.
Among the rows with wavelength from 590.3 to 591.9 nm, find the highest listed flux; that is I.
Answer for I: 17.9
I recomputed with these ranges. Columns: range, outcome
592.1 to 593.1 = 19.5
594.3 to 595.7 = 17.3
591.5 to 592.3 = 19.2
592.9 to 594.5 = 18.2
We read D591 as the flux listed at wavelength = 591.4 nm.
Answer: 17.6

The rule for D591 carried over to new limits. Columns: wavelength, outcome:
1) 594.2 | 14.6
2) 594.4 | 15.7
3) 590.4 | 16.5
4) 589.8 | 15.1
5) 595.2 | 15.6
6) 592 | 19.2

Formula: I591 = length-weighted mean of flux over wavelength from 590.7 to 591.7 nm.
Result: 17.1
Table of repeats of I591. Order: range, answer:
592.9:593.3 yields 17.6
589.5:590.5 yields 15.6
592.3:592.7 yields 18.8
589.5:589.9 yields 13.4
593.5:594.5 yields 15.8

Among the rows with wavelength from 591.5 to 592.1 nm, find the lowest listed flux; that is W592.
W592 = 16.3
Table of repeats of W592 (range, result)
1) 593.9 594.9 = 14.6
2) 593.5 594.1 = 15.4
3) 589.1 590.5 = 9.91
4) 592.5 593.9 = 16.5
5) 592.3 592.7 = 18.2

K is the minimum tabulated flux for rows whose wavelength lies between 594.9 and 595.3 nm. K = 15.6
